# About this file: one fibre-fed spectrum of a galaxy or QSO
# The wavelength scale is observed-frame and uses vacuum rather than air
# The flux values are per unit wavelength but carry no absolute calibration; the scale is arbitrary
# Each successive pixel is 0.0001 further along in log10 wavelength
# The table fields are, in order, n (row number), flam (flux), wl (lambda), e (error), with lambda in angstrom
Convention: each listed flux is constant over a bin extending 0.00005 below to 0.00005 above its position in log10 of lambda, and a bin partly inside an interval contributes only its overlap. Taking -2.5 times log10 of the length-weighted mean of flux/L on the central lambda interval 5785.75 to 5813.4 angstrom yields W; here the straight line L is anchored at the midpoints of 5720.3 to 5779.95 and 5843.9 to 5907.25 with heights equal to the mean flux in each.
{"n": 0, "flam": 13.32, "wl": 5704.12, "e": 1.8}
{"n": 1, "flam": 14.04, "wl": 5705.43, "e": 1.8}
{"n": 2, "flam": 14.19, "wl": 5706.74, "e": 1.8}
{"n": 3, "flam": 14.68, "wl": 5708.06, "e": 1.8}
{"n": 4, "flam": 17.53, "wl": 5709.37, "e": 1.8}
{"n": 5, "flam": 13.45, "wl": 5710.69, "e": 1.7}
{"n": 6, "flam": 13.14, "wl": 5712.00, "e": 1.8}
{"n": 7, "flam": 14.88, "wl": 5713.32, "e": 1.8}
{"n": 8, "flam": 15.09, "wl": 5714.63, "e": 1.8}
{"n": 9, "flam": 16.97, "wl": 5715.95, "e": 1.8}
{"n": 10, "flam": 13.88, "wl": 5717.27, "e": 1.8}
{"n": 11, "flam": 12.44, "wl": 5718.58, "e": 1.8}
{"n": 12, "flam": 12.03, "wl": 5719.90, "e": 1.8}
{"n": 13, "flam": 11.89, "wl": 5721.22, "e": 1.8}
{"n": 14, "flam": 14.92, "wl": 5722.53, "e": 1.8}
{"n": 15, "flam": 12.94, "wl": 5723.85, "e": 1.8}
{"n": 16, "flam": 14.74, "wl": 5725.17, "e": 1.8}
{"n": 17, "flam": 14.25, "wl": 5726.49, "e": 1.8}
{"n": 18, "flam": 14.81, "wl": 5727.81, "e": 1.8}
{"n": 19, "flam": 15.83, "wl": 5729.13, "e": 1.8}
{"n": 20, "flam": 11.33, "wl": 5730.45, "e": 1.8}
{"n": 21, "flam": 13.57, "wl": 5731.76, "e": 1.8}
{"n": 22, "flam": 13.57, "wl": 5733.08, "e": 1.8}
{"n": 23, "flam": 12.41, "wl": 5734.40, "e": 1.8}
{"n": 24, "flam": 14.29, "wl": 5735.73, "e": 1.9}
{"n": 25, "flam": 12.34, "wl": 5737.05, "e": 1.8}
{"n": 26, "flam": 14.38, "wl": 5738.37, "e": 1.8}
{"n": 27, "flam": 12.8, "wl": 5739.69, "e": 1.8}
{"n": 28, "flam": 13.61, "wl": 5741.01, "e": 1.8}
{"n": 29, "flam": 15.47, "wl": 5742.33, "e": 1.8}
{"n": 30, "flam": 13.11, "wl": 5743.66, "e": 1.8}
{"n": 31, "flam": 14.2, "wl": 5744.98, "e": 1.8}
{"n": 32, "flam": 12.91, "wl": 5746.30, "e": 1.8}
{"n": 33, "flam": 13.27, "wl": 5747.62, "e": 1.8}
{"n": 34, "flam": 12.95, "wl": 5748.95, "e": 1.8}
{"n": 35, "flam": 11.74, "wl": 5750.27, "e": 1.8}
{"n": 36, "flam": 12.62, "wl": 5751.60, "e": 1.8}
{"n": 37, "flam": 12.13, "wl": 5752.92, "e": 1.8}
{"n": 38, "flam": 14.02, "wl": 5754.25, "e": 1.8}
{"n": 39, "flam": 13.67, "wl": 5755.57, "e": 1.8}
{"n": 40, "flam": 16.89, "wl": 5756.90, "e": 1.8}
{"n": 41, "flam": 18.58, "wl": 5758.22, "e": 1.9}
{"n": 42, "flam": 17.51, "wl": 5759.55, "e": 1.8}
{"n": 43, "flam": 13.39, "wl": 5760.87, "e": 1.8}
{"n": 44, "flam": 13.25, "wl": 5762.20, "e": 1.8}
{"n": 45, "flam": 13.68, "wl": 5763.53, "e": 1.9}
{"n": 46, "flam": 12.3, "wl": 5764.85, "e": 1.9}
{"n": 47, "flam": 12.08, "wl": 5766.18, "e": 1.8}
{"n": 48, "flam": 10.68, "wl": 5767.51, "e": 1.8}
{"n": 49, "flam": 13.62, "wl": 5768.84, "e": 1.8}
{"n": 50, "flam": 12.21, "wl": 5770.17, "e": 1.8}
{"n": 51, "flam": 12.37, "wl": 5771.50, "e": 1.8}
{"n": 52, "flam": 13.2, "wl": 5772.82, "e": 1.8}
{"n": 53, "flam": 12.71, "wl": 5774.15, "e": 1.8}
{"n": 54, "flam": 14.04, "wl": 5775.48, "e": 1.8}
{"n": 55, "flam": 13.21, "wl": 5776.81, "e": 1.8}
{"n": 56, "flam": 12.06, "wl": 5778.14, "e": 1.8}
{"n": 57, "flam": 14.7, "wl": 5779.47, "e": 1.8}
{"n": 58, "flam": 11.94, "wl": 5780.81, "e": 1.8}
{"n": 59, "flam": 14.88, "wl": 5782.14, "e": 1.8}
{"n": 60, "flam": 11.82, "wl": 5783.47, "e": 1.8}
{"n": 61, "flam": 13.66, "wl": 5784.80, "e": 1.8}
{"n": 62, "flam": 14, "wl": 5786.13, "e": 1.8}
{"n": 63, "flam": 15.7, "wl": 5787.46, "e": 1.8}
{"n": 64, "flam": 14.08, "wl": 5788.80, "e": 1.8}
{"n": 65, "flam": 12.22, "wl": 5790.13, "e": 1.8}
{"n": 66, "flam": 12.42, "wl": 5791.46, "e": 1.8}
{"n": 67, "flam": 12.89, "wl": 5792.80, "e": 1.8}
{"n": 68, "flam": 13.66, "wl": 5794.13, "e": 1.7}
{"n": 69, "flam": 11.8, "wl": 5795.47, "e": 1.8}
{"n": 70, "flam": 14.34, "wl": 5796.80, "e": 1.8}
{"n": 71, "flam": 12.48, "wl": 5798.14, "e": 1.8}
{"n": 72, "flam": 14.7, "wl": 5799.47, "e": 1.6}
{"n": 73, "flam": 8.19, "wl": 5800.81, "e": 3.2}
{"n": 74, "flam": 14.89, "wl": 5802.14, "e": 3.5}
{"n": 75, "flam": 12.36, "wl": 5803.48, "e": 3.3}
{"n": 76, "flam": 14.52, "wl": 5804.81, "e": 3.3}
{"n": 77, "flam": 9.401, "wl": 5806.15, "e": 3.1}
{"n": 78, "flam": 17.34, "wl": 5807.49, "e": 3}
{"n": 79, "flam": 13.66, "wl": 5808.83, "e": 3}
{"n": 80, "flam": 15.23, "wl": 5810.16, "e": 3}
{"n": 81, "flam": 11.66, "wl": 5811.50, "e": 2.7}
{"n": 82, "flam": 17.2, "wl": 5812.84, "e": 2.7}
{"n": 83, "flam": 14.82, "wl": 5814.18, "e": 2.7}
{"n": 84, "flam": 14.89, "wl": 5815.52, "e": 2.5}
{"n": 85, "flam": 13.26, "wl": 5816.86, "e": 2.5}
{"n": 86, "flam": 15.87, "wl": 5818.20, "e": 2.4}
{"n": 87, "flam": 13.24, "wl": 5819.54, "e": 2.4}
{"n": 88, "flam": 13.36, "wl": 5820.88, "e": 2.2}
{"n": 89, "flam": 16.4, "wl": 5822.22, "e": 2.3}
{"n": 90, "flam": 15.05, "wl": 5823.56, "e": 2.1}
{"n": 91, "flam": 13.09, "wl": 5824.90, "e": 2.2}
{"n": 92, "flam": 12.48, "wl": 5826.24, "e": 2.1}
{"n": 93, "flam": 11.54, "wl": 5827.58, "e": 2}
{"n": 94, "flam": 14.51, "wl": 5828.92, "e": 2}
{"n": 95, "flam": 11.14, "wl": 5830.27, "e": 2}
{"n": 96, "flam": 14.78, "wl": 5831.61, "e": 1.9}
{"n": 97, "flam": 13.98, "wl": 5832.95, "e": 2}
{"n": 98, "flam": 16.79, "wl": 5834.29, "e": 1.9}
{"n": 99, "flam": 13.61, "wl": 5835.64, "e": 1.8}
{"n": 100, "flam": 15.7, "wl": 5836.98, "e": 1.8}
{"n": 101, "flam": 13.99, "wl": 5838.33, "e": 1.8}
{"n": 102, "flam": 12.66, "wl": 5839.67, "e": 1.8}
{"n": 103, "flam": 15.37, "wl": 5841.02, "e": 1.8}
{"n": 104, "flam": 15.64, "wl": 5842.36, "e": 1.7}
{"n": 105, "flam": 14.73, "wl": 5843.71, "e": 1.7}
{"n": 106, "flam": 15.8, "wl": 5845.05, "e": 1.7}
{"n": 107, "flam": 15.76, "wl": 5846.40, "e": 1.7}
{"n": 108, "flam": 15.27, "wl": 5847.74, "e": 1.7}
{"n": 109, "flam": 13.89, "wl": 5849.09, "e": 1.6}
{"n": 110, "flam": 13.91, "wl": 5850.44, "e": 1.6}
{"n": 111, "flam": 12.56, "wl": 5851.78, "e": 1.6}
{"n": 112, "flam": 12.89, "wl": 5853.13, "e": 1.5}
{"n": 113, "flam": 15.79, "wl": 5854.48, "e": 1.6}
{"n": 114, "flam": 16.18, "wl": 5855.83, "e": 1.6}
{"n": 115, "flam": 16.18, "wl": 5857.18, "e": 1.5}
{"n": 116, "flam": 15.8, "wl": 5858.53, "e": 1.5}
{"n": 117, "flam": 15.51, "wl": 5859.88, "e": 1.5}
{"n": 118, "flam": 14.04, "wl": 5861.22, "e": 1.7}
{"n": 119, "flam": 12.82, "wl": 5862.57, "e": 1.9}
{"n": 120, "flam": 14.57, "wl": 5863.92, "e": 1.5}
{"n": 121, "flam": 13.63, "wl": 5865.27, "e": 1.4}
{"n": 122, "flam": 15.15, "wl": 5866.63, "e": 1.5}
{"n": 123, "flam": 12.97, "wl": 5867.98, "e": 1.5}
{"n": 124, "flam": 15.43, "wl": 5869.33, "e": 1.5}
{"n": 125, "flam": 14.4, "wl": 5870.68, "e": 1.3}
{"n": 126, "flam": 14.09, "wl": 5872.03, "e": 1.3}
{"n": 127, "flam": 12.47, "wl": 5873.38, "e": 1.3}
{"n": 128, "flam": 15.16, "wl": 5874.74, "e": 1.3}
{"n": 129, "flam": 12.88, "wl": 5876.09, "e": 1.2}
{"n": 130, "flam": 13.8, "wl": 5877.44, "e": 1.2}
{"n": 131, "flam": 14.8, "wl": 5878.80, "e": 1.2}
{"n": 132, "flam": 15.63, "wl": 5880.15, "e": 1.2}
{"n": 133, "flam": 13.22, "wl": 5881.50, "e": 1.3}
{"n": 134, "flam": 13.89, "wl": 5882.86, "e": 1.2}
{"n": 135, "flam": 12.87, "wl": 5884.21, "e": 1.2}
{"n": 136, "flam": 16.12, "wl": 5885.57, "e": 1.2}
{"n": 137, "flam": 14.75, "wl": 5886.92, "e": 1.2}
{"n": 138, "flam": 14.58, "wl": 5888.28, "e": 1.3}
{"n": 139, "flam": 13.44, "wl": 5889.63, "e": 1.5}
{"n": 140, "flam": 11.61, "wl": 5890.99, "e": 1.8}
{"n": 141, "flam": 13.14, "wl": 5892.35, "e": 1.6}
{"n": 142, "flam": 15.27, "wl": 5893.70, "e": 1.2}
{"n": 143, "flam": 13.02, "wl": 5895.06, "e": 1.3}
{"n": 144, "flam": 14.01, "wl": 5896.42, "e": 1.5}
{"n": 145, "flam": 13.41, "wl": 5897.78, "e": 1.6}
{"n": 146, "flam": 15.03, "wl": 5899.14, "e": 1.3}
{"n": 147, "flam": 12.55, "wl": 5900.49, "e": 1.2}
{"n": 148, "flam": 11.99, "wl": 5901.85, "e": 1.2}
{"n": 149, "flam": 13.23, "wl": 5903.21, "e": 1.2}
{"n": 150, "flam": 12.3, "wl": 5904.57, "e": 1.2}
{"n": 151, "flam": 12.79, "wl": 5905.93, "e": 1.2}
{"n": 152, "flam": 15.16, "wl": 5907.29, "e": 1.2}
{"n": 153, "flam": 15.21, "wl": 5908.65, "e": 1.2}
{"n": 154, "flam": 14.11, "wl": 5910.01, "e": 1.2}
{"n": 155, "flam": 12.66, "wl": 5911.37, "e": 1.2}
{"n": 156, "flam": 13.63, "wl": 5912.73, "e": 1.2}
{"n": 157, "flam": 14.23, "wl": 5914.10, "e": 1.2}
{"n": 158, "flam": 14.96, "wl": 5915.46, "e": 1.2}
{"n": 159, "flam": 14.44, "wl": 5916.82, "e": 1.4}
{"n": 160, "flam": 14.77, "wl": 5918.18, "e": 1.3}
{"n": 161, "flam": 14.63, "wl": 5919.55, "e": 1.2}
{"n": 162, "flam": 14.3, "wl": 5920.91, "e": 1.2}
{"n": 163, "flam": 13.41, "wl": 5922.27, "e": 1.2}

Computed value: 0.03 mag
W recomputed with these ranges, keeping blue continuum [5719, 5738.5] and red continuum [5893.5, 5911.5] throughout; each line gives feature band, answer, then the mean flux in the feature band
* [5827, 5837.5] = -0.03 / 14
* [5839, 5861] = -0.10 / 14.9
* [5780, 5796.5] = 0.02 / 13.3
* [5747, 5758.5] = -0.02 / 13.8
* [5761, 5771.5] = 0.08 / 12.6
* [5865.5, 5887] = -0.05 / 14.2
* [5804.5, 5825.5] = -0.06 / 14.3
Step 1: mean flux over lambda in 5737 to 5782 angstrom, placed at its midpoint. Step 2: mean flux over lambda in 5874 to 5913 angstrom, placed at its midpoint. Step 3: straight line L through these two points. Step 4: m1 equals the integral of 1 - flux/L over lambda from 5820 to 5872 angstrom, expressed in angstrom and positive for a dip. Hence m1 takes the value -2.67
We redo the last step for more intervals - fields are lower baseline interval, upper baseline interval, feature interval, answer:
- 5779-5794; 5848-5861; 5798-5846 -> 0.3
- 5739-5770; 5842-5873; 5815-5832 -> 0.6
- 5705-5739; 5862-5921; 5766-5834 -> 2.5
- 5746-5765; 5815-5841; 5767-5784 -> 1.3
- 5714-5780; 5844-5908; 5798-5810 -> 0.6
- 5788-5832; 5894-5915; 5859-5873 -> -0.7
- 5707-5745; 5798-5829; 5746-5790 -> 1.1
